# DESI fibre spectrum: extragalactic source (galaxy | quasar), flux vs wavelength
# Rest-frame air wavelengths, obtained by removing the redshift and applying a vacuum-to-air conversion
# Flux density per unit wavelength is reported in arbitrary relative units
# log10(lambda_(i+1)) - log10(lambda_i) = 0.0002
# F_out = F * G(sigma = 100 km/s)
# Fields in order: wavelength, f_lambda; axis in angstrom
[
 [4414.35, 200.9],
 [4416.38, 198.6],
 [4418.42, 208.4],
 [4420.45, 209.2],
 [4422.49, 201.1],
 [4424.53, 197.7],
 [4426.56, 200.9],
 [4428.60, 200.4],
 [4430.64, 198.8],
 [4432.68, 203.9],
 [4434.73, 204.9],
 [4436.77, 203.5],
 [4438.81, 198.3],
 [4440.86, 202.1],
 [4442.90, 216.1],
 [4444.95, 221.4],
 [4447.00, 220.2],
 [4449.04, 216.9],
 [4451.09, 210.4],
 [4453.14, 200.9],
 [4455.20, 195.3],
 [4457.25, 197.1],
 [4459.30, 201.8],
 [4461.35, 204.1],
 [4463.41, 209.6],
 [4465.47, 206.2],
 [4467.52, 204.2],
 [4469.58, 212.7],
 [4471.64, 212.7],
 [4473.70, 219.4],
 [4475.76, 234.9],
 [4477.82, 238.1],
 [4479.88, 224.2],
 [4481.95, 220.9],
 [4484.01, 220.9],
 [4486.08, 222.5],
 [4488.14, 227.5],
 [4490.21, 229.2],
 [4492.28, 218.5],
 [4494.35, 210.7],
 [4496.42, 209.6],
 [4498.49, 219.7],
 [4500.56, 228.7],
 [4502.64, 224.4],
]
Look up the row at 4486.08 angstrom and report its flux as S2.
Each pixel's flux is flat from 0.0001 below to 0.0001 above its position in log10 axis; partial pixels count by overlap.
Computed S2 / 222.5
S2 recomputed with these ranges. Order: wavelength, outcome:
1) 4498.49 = 219.7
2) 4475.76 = 234.9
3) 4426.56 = 200.9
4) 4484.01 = 220.9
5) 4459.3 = 201.8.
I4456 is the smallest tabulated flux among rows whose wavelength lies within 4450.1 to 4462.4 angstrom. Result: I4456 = 195.3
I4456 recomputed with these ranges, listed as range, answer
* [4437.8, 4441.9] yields 198.3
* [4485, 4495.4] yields 210.7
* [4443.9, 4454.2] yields 200.9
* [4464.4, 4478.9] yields 204.2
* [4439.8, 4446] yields 202.1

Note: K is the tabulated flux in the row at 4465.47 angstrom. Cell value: 206.2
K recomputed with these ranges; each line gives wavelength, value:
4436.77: 203.5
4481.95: 220.9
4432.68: 203.9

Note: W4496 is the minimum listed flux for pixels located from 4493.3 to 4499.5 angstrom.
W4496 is 209.6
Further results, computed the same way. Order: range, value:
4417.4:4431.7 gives 197.7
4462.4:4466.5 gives 206.2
